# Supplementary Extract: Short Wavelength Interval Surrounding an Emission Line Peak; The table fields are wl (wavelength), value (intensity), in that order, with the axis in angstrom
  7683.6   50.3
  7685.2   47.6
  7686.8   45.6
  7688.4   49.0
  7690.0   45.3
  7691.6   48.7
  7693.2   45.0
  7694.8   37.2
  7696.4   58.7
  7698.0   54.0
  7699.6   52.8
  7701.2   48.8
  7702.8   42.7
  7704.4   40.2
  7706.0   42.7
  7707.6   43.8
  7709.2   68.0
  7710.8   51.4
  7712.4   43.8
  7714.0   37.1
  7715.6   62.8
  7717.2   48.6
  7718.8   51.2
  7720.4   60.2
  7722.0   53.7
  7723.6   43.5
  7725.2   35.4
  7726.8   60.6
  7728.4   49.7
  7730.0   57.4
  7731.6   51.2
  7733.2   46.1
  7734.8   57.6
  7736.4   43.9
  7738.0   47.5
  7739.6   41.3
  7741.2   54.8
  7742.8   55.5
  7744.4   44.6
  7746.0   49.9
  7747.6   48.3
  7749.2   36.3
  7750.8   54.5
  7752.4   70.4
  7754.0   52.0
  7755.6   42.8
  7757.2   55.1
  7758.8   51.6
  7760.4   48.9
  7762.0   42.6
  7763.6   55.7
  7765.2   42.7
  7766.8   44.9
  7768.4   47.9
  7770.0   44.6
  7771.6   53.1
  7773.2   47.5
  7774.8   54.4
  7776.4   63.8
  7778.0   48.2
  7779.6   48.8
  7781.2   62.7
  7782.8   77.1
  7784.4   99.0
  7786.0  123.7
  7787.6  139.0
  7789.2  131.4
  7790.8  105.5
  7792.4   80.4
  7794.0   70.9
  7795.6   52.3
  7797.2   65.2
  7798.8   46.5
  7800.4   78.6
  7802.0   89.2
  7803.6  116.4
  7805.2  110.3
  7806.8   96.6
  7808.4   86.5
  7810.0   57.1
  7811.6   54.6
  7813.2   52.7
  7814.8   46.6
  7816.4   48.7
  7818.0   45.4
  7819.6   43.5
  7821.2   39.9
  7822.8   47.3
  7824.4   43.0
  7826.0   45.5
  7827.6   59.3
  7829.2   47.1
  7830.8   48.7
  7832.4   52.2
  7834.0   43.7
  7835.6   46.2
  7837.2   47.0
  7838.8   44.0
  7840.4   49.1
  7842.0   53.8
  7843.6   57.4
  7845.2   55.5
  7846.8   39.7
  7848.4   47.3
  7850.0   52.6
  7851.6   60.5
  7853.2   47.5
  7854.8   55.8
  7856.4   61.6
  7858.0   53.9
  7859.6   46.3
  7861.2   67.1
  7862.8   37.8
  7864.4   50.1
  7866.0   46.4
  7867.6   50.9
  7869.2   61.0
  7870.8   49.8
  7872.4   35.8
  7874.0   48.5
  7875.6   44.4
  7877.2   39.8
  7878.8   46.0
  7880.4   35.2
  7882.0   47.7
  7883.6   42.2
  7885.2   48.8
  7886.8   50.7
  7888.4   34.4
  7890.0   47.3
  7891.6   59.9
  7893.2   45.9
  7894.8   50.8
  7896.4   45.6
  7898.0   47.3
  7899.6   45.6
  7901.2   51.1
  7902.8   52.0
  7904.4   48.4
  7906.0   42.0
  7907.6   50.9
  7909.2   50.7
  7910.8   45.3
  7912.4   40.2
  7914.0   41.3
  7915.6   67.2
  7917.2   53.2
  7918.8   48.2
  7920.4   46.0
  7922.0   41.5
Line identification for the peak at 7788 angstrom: [S II]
